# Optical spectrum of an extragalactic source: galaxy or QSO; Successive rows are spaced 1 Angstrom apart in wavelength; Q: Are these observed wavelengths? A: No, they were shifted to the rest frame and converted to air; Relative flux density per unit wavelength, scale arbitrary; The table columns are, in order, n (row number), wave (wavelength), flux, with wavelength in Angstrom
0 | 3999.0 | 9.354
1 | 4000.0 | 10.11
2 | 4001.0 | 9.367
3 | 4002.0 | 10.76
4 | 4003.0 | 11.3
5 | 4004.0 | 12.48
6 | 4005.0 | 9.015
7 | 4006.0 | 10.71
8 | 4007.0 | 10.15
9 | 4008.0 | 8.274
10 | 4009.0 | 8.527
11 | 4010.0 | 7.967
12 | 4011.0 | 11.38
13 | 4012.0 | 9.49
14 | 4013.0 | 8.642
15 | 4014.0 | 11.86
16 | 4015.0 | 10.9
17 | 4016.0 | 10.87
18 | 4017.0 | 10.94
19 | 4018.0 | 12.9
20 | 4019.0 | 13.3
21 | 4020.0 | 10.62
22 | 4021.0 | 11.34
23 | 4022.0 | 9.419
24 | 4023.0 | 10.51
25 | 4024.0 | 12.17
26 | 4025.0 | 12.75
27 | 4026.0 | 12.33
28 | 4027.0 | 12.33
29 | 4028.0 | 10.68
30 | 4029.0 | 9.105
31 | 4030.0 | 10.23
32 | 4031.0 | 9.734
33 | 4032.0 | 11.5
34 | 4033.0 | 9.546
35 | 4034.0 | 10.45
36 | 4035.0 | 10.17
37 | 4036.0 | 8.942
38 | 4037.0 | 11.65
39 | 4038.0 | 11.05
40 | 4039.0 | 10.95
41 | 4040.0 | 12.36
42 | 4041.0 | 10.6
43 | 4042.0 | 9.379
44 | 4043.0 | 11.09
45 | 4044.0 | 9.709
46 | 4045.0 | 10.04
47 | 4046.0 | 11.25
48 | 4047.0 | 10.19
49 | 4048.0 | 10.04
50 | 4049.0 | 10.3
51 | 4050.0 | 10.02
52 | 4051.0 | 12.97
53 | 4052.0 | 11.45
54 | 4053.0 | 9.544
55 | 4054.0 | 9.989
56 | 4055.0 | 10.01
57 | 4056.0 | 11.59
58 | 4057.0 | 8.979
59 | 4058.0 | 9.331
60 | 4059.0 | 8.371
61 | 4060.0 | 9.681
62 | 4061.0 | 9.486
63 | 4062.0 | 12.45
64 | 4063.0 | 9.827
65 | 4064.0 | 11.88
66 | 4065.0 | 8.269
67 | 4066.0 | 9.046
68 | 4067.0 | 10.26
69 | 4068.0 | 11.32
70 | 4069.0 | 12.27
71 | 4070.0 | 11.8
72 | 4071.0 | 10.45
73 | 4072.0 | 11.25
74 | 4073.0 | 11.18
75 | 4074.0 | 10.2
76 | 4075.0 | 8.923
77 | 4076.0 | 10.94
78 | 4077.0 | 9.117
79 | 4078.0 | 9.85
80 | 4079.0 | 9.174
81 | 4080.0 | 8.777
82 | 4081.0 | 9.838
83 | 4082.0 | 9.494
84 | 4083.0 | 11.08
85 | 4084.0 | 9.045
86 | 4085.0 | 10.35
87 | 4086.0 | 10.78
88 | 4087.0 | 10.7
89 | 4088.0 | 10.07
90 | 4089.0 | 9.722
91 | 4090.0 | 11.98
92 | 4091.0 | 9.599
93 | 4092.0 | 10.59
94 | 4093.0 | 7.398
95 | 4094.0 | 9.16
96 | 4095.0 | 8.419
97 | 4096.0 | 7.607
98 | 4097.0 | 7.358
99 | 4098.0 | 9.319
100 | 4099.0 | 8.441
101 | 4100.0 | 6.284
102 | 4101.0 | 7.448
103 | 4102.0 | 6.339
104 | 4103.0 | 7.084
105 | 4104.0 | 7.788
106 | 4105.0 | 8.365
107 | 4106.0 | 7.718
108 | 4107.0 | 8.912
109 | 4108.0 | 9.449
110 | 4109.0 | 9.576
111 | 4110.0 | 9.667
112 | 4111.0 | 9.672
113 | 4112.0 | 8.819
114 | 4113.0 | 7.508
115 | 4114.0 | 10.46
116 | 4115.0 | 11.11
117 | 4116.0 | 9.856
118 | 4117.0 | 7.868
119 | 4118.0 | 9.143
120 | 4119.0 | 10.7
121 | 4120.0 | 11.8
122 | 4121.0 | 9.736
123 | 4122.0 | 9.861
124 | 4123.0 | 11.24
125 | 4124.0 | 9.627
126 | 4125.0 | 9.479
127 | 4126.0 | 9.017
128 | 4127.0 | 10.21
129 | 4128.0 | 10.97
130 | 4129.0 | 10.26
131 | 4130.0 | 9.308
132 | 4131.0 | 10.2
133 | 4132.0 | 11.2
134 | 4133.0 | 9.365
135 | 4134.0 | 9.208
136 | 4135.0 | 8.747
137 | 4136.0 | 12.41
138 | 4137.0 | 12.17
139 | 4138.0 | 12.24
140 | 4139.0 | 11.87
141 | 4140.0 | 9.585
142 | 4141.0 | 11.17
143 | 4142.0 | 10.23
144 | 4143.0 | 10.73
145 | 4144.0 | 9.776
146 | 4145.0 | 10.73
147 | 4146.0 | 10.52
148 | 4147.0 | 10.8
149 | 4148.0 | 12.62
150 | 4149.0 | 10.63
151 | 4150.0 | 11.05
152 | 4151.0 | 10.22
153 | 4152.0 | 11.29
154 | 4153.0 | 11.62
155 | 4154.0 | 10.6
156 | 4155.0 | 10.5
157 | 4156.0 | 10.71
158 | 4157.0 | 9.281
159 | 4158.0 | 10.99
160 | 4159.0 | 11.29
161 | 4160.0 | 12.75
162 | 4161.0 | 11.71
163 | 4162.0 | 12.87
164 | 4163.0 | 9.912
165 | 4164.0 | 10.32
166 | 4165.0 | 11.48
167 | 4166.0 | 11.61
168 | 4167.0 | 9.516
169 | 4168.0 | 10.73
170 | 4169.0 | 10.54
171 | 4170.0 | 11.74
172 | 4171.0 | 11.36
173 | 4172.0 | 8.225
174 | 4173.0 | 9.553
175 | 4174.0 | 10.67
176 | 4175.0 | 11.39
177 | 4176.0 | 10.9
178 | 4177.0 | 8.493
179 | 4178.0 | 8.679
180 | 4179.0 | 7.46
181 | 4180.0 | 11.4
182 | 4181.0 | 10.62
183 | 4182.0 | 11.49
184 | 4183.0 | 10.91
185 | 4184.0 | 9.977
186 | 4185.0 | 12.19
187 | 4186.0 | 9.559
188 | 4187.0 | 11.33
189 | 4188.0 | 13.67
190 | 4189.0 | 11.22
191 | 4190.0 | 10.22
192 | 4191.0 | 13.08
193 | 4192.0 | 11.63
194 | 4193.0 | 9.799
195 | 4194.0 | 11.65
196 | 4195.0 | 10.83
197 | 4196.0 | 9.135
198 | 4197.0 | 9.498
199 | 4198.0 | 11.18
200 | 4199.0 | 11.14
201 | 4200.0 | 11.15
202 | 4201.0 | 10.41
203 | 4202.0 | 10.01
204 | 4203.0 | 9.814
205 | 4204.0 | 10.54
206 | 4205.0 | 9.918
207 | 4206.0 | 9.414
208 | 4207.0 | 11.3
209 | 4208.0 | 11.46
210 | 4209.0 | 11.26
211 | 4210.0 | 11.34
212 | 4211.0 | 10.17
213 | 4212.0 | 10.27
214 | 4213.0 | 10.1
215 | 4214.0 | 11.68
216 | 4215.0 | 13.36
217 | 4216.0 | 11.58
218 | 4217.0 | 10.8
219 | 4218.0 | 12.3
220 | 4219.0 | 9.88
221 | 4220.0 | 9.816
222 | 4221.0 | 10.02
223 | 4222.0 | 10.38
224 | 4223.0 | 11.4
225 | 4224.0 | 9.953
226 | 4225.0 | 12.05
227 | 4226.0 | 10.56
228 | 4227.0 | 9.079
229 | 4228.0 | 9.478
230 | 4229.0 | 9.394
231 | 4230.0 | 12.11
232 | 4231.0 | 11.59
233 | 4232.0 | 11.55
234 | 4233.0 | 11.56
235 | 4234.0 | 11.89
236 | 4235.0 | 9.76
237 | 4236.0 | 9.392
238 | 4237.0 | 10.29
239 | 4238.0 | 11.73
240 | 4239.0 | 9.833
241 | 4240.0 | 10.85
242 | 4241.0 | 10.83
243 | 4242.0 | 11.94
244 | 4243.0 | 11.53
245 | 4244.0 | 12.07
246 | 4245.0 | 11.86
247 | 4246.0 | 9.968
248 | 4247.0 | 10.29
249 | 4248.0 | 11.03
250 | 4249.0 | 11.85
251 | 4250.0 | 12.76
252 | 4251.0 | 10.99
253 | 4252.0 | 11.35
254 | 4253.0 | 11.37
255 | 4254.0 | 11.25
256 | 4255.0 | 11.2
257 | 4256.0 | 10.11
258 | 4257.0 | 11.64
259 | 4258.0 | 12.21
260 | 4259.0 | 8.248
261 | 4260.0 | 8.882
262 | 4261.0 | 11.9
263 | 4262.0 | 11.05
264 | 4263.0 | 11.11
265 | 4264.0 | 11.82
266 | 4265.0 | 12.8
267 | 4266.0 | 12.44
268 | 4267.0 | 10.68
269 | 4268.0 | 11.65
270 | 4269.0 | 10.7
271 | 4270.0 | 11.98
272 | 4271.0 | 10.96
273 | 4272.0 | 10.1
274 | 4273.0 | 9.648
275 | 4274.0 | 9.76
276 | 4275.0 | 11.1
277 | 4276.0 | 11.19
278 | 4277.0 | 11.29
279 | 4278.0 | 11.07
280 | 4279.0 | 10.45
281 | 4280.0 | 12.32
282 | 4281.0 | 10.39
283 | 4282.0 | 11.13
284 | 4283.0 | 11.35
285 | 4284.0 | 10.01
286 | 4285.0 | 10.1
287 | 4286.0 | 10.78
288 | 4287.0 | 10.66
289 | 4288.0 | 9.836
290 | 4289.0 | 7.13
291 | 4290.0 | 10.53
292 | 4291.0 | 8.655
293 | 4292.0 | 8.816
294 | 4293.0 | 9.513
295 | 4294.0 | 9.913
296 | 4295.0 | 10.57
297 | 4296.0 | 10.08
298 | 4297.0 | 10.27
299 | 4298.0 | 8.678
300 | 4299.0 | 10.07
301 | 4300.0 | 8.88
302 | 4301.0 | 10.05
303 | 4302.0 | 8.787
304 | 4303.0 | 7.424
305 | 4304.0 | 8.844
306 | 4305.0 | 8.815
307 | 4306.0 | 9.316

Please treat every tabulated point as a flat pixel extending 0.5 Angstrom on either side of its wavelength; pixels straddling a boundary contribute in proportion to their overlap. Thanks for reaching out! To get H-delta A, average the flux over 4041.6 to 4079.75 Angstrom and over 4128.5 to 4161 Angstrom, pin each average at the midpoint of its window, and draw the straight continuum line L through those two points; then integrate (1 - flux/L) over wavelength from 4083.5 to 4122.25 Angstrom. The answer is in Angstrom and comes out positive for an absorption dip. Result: 5.2 Angstrom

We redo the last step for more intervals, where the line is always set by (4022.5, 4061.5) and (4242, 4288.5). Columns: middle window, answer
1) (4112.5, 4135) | 1.72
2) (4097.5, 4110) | 2.98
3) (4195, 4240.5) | 1.02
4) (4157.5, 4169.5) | -0.38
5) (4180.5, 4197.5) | -0.21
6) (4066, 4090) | 0.70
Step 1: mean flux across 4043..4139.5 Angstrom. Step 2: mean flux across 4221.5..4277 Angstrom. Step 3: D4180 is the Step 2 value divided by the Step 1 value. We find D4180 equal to 1.12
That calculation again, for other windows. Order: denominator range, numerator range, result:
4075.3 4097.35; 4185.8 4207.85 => 1.12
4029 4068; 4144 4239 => 1.04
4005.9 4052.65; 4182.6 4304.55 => 1.00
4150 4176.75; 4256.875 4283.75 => 1.02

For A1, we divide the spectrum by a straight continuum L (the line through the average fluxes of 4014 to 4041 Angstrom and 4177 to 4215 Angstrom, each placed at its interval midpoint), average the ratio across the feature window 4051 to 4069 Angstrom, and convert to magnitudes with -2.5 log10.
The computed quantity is 0.076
